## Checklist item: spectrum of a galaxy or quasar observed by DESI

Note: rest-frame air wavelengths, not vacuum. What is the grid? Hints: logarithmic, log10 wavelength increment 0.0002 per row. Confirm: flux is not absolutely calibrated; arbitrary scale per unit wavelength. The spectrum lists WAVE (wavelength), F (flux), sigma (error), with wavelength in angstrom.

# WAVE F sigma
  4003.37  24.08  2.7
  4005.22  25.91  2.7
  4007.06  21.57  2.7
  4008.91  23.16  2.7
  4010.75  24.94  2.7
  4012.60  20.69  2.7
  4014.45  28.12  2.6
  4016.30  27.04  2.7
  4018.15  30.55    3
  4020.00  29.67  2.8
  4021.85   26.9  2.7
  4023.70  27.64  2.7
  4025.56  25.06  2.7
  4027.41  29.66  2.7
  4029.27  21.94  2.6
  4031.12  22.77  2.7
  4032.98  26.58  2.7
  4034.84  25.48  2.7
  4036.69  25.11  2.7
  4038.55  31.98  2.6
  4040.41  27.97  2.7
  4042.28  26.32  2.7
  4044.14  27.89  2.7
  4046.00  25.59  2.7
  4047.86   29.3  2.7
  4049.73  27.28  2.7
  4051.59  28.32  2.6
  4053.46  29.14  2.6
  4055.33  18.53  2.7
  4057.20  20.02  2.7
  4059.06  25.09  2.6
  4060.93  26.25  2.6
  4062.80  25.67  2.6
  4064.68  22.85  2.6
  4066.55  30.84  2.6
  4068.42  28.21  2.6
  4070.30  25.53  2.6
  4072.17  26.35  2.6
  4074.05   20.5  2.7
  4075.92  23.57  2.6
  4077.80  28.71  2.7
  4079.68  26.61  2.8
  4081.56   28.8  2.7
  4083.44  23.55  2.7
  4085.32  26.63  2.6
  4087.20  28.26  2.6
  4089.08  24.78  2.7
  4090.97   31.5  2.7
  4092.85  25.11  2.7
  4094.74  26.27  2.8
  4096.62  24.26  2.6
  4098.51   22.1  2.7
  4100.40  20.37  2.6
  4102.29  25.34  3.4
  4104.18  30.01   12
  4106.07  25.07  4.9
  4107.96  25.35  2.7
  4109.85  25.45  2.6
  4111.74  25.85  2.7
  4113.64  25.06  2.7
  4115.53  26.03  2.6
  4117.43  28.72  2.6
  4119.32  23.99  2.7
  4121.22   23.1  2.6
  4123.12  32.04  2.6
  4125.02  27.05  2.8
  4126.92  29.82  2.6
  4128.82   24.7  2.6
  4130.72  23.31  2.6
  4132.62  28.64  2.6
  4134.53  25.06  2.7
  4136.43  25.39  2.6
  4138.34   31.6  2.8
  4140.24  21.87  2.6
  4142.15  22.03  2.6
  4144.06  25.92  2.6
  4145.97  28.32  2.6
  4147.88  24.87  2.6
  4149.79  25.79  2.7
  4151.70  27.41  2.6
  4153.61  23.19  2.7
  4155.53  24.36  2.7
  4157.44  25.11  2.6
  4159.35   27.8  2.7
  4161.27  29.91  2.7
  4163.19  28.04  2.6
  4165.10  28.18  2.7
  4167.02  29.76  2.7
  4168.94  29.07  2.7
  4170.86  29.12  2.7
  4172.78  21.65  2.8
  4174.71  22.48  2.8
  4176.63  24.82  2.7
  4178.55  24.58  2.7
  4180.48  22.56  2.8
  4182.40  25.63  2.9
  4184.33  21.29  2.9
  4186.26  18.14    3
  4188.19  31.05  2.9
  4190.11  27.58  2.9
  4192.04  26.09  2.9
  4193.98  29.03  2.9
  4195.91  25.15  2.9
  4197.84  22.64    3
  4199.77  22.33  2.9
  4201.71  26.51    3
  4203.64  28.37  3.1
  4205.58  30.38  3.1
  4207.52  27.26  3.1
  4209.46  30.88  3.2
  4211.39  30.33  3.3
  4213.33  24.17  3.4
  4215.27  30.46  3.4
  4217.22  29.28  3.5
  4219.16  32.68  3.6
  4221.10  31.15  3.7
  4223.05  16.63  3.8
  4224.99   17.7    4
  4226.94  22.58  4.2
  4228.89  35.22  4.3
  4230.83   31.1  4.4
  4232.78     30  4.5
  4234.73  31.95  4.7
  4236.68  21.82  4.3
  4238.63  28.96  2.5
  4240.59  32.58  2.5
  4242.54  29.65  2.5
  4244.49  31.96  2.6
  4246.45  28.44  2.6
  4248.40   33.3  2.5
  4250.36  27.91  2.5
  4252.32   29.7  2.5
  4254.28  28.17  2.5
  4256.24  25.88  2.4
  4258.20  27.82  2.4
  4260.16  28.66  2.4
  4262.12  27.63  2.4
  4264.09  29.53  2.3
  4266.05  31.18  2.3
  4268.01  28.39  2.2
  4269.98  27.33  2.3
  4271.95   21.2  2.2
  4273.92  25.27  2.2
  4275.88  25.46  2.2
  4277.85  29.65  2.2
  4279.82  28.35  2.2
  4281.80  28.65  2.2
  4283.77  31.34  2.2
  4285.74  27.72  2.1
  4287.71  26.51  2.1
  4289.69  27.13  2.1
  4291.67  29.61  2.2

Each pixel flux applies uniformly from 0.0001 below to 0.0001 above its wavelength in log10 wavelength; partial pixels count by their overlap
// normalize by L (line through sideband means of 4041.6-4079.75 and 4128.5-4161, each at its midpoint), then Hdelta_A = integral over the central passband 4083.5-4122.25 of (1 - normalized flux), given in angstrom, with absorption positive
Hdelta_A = 0.2 angstrom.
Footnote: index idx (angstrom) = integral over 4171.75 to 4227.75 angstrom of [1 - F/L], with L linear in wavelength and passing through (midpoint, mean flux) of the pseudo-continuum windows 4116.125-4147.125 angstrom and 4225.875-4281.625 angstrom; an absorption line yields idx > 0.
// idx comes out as 3.89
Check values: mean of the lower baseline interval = 26.3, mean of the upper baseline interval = 28.5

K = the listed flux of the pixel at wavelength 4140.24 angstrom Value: 21.87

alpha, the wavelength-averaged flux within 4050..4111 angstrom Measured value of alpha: 25.6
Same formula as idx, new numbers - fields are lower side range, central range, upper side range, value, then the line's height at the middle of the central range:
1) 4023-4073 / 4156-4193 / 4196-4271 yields 2.15 angstrom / 27.5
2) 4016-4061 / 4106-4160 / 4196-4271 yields 2.61 angstrom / 27.3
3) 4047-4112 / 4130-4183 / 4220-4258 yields 1.87 angstrom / 26.9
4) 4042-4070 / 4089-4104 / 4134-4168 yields 0.56 angstrom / 26.2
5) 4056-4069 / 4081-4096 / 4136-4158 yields -0.80 angstrom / 25.4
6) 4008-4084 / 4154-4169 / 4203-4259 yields 0.04 angstrom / 27.6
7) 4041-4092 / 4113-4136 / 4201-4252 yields 0.48 angstrom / 27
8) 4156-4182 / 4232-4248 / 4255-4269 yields -0.92 angstrom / 27.9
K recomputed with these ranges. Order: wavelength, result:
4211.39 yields 30.33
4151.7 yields 27.41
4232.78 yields 30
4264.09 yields 29.53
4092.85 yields 25.11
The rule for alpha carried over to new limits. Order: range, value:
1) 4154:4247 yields 27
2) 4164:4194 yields 25.6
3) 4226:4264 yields 29.1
